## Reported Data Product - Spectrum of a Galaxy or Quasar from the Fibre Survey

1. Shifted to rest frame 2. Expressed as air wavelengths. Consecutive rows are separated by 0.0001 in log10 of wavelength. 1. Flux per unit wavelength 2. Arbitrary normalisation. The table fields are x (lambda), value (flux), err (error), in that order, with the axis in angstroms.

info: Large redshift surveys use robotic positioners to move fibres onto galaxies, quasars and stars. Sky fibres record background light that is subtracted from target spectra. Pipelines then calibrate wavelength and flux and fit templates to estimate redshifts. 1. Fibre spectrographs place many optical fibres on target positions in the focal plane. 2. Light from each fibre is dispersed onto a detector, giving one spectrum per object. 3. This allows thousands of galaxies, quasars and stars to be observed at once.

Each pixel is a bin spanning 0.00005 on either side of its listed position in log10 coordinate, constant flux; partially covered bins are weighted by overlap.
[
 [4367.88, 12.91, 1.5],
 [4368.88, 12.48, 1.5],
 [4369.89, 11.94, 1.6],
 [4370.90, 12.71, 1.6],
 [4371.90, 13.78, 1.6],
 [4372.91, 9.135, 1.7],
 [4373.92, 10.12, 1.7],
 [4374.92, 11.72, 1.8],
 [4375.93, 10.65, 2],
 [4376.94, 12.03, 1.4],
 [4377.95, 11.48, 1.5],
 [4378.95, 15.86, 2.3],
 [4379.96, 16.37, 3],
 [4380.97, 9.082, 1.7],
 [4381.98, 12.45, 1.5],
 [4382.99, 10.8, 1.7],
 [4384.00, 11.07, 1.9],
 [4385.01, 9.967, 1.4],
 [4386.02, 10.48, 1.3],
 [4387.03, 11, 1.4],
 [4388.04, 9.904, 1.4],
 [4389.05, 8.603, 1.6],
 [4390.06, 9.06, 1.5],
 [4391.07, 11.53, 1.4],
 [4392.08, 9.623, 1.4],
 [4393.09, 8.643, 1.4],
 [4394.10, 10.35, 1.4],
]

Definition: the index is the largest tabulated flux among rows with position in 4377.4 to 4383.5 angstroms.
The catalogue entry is 16.37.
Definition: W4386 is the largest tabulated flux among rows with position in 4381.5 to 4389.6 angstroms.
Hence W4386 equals 12.45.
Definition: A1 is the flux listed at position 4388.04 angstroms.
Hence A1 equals 9.904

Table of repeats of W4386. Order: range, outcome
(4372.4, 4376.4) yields 11.72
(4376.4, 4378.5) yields 12.03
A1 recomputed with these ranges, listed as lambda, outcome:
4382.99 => 10.8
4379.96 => 16.37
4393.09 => 8.643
